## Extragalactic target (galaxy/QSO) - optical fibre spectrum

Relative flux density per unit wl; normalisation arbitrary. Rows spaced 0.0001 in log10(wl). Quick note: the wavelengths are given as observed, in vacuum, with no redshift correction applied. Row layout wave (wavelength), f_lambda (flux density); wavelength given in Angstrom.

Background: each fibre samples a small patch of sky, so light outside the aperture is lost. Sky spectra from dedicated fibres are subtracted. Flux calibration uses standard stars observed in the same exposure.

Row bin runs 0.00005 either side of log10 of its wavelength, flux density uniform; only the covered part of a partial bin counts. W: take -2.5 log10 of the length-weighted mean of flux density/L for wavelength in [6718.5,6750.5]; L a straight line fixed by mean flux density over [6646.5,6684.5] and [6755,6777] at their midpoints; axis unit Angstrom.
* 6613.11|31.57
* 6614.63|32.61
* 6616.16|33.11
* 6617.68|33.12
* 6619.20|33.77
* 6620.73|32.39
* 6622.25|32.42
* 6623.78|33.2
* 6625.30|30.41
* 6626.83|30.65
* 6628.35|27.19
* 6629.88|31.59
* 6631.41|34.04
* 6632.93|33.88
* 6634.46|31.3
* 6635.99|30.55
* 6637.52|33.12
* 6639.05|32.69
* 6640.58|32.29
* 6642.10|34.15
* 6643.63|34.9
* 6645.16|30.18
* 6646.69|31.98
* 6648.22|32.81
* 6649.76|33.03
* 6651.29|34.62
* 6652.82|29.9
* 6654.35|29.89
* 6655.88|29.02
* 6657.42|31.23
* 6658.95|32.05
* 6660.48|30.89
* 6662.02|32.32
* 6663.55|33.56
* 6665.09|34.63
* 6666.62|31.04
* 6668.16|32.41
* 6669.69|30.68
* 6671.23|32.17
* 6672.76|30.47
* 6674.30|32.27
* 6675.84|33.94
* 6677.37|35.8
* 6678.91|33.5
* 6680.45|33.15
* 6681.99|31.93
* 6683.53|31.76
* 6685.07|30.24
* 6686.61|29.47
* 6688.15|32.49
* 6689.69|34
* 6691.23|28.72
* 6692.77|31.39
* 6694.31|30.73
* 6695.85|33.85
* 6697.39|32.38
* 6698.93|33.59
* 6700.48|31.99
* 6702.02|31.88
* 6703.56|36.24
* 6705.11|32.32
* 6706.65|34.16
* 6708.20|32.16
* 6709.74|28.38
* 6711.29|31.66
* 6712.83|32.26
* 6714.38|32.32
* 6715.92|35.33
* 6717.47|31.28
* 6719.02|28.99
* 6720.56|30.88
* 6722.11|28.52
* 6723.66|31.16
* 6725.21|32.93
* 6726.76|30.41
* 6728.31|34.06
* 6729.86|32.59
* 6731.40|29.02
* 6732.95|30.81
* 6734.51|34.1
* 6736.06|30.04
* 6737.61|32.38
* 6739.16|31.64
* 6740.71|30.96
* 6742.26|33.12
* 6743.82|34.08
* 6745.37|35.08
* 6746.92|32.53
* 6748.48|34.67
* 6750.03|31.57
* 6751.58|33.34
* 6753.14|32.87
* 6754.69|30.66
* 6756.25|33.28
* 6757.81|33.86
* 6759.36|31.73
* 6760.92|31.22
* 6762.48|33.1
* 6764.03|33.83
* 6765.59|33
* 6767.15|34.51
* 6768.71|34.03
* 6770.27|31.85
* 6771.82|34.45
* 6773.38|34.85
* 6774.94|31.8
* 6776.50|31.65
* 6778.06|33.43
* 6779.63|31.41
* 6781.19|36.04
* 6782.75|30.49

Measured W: 0.03 mag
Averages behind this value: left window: 32.2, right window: 33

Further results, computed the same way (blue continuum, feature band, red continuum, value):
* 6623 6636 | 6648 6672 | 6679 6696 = -0.01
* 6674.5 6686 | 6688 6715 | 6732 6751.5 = 0.02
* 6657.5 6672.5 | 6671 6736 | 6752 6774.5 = 0.02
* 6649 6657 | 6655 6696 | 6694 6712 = 0.00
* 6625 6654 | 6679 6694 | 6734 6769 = 0.03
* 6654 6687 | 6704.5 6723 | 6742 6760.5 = 0.03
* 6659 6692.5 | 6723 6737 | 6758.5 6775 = 0.04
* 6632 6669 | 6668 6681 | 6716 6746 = -0.02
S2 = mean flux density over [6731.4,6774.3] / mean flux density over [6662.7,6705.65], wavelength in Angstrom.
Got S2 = 1.0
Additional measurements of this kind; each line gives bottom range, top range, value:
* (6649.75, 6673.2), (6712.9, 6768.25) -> 1.02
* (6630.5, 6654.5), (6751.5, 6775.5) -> 1.02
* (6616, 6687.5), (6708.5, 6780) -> 1.01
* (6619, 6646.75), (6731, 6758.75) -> 1.01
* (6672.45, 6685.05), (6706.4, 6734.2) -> 0.96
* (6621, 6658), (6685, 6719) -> 1.01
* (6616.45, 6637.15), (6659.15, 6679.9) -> 1.02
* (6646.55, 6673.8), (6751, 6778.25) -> 1.04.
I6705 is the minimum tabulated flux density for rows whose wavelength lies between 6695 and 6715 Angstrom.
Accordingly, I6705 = 28.38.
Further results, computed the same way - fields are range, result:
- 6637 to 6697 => 28.72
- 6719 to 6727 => 28.52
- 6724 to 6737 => 29.02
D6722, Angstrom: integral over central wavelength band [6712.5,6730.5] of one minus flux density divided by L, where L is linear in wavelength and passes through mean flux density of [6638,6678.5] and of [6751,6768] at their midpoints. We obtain 0.51 Angstrom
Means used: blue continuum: 32.3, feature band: 31.7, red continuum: 32.8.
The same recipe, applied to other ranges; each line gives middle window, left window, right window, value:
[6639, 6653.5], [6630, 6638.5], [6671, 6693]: -0.12 Angstrom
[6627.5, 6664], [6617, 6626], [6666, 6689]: 0.47 Angstrom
